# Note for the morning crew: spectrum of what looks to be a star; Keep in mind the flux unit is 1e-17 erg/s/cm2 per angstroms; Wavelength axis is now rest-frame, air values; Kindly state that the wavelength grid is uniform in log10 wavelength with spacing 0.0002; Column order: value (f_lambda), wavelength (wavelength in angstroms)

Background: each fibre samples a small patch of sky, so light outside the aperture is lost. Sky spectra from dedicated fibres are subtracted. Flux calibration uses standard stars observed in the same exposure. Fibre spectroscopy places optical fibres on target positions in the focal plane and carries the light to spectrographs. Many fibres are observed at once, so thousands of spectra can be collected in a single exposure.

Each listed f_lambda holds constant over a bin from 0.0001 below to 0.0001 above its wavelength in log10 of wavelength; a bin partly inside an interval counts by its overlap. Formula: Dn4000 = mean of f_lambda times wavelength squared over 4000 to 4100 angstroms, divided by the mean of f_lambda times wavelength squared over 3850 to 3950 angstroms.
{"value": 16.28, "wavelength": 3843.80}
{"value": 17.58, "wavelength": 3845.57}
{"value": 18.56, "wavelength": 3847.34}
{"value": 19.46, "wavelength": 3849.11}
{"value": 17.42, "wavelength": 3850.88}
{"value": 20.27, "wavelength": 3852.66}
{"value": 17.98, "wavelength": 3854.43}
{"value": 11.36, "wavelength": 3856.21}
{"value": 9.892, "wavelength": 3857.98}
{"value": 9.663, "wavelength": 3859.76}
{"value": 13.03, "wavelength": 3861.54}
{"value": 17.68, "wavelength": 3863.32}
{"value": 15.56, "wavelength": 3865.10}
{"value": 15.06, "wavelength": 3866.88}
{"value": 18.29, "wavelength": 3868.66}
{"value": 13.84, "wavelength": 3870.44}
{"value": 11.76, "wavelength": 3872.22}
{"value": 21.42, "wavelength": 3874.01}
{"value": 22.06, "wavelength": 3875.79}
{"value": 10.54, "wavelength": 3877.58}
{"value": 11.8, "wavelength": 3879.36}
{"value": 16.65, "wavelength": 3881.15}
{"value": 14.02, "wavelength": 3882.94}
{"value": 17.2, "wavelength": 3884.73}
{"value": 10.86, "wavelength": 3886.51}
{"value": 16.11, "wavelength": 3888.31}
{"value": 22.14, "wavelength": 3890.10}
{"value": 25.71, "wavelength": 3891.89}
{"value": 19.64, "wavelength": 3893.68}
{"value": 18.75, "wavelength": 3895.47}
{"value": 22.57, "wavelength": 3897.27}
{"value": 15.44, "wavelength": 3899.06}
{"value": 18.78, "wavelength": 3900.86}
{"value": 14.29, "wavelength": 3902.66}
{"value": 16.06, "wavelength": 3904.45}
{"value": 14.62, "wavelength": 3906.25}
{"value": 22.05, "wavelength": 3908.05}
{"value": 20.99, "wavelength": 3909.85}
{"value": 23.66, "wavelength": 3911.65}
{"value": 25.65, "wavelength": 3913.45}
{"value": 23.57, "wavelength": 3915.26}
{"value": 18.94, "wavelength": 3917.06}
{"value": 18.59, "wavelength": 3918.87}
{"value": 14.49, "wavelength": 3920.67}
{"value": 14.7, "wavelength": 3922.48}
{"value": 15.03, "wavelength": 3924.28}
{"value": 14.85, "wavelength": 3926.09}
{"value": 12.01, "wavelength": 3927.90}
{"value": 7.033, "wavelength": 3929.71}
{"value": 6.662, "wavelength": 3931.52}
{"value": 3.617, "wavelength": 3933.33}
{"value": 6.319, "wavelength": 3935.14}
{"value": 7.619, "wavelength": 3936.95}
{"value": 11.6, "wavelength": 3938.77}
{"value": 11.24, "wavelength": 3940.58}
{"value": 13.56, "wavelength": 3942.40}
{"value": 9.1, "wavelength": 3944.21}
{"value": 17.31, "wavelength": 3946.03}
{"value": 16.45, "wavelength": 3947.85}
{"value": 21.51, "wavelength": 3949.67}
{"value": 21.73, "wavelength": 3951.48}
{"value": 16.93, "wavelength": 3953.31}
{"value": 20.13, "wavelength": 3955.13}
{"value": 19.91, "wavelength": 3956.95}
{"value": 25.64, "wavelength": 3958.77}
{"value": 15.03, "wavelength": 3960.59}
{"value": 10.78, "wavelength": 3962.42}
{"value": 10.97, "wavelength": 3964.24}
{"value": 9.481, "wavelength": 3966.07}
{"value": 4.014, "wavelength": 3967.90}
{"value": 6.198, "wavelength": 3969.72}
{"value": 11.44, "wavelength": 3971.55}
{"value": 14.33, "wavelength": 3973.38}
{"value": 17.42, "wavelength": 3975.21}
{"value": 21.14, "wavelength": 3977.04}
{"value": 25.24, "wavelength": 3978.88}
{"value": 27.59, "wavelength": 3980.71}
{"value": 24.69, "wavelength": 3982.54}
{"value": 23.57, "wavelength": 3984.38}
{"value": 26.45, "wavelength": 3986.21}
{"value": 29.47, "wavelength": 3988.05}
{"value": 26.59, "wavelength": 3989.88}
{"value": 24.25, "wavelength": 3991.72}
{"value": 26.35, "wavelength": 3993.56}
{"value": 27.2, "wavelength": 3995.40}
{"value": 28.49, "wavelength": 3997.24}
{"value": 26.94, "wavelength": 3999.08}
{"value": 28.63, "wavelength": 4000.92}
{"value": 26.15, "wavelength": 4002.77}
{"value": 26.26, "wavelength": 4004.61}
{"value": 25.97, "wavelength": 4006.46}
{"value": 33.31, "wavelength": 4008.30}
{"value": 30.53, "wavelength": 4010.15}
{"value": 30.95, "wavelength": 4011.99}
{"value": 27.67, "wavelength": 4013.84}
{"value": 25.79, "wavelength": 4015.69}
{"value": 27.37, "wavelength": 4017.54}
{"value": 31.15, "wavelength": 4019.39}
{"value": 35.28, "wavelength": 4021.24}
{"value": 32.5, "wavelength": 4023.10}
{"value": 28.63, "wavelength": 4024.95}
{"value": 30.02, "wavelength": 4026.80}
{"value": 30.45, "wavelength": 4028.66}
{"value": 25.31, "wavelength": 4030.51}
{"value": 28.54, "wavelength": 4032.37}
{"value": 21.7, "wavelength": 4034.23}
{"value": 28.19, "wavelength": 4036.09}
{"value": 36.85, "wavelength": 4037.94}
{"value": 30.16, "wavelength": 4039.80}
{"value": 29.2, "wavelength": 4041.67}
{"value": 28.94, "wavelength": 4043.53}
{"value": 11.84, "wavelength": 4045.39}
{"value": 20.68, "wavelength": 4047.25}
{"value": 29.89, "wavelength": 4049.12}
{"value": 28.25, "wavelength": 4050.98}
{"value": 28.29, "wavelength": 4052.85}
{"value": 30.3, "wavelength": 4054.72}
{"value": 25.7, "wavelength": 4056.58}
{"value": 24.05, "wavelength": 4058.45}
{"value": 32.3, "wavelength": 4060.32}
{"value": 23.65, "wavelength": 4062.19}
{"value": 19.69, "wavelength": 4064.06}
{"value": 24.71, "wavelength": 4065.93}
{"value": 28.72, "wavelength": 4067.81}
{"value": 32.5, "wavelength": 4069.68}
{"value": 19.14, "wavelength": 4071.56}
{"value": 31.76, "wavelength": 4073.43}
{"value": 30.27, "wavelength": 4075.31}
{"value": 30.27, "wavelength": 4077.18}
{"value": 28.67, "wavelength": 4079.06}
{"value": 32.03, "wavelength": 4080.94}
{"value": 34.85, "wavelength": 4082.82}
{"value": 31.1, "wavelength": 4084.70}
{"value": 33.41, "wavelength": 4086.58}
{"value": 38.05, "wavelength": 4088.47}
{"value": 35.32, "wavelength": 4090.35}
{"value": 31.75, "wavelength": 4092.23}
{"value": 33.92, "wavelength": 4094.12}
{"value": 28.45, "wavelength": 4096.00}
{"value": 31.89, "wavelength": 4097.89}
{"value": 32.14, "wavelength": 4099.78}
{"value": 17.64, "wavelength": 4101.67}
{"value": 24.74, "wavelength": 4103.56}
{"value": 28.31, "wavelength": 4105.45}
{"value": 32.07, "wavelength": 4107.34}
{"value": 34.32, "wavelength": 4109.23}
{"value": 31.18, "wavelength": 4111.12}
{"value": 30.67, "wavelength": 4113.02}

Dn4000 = 2.0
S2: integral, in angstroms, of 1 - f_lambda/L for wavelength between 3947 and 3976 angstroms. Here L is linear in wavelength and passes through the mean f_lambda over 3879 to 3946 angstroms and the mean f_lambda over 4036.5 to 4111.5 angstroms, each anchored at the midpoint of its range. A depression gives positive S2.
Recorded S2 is 6.5 angstroms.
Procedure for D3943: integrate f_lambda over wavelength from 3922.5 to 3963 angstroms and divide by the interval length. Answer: 13.9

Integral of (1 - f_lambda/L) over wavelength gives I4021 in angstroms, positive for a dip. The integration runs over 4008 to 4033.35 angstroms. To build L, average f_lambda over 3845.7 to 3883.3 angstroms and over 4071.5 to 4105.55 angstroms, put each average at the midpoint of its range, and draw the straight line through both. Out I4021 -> -3.6 angstroms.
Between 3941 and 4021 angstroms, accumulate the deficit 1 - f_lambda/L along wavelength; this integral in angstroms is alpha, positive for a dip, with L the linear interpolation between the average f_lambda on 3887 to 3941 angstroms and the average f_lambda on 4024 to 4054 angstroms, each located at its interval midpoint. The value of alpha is 2.3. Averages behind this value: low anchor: 16.1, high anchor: 27.3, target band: 21.8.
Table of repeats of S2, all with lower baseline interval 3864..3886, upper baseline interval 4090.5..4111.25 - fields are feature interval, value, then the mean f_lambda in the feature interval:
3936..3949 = 4.8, 12.6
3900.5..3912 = -0.5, 18.4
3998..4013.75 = -3.1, 28.5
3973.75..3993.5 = -1.7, 24.4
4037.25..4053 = -0.4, 26.9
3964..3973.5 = 5.6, 8.88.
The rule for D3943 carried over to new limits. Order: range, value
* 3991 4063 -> 27.9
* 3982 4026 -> 28.1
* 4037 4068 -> 26.6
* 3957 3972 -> 12.2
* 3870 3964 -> 16.1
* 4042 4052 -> 24.3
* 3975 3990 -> 24.9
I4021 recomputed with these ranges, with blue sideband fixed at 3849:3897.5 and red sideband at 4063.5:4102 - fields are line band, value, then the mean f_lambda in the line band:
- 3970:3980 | 2.5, 17.4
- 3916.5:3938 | 8.9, 11.5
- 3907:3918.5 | -2.0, 22.2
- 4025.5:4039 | -1.0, 28.7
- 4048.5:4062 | 0.1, 28.1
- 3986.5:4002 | -1.9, 27.2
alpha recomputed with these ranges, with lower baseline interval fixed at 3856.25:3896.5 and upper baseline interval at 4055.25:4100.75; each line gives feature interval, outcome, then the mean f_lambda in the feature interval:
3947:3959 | 0.7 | 20.1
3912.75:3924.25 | -0.1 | 18.9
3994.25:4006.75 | -1.4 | 27.1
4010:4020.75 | -1.5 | 29.1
